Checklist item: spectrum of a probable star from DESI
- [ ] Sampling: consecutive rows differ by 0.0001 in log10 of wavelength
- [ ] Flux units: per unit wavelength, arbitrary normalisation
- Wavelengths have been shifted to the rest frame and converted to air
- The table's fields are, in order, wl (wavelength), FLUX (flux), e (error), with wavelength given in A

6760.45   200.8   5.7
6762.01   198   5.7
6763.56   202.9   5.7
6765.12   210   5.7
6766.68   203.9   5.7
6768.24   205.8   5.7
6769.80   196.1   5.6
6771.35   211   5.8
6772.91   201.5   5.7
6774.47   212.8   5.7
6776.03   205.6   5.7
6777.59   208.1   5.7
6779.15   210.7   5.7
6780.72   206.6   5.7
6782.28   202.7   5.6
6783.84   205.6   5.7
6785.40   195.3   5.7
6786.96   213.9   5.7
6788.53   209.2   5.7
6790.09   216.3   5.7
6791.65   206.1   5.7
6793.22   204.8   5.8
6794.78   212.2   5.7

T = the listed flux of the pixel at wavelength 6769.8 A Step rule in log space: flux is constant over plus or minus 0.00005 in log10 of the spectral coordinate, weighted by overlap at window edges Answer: 196.1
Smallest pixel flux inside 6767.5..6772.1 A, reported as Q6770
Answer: 196.1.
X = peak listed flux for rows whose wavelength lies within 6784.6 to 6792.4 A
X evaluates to 216.3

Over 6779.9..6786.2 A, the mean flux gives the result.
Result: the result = 203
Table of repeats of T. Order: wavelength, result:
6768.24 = 205.8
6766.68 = 203.9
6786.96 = 213.9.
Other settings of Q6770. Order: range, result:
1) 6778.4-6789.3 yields 195.3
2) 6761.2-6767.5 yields 198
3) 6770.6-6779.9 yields 201.5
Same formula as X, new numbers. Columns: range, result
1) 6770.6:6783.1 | 212.8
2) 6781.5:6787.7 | 213.9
